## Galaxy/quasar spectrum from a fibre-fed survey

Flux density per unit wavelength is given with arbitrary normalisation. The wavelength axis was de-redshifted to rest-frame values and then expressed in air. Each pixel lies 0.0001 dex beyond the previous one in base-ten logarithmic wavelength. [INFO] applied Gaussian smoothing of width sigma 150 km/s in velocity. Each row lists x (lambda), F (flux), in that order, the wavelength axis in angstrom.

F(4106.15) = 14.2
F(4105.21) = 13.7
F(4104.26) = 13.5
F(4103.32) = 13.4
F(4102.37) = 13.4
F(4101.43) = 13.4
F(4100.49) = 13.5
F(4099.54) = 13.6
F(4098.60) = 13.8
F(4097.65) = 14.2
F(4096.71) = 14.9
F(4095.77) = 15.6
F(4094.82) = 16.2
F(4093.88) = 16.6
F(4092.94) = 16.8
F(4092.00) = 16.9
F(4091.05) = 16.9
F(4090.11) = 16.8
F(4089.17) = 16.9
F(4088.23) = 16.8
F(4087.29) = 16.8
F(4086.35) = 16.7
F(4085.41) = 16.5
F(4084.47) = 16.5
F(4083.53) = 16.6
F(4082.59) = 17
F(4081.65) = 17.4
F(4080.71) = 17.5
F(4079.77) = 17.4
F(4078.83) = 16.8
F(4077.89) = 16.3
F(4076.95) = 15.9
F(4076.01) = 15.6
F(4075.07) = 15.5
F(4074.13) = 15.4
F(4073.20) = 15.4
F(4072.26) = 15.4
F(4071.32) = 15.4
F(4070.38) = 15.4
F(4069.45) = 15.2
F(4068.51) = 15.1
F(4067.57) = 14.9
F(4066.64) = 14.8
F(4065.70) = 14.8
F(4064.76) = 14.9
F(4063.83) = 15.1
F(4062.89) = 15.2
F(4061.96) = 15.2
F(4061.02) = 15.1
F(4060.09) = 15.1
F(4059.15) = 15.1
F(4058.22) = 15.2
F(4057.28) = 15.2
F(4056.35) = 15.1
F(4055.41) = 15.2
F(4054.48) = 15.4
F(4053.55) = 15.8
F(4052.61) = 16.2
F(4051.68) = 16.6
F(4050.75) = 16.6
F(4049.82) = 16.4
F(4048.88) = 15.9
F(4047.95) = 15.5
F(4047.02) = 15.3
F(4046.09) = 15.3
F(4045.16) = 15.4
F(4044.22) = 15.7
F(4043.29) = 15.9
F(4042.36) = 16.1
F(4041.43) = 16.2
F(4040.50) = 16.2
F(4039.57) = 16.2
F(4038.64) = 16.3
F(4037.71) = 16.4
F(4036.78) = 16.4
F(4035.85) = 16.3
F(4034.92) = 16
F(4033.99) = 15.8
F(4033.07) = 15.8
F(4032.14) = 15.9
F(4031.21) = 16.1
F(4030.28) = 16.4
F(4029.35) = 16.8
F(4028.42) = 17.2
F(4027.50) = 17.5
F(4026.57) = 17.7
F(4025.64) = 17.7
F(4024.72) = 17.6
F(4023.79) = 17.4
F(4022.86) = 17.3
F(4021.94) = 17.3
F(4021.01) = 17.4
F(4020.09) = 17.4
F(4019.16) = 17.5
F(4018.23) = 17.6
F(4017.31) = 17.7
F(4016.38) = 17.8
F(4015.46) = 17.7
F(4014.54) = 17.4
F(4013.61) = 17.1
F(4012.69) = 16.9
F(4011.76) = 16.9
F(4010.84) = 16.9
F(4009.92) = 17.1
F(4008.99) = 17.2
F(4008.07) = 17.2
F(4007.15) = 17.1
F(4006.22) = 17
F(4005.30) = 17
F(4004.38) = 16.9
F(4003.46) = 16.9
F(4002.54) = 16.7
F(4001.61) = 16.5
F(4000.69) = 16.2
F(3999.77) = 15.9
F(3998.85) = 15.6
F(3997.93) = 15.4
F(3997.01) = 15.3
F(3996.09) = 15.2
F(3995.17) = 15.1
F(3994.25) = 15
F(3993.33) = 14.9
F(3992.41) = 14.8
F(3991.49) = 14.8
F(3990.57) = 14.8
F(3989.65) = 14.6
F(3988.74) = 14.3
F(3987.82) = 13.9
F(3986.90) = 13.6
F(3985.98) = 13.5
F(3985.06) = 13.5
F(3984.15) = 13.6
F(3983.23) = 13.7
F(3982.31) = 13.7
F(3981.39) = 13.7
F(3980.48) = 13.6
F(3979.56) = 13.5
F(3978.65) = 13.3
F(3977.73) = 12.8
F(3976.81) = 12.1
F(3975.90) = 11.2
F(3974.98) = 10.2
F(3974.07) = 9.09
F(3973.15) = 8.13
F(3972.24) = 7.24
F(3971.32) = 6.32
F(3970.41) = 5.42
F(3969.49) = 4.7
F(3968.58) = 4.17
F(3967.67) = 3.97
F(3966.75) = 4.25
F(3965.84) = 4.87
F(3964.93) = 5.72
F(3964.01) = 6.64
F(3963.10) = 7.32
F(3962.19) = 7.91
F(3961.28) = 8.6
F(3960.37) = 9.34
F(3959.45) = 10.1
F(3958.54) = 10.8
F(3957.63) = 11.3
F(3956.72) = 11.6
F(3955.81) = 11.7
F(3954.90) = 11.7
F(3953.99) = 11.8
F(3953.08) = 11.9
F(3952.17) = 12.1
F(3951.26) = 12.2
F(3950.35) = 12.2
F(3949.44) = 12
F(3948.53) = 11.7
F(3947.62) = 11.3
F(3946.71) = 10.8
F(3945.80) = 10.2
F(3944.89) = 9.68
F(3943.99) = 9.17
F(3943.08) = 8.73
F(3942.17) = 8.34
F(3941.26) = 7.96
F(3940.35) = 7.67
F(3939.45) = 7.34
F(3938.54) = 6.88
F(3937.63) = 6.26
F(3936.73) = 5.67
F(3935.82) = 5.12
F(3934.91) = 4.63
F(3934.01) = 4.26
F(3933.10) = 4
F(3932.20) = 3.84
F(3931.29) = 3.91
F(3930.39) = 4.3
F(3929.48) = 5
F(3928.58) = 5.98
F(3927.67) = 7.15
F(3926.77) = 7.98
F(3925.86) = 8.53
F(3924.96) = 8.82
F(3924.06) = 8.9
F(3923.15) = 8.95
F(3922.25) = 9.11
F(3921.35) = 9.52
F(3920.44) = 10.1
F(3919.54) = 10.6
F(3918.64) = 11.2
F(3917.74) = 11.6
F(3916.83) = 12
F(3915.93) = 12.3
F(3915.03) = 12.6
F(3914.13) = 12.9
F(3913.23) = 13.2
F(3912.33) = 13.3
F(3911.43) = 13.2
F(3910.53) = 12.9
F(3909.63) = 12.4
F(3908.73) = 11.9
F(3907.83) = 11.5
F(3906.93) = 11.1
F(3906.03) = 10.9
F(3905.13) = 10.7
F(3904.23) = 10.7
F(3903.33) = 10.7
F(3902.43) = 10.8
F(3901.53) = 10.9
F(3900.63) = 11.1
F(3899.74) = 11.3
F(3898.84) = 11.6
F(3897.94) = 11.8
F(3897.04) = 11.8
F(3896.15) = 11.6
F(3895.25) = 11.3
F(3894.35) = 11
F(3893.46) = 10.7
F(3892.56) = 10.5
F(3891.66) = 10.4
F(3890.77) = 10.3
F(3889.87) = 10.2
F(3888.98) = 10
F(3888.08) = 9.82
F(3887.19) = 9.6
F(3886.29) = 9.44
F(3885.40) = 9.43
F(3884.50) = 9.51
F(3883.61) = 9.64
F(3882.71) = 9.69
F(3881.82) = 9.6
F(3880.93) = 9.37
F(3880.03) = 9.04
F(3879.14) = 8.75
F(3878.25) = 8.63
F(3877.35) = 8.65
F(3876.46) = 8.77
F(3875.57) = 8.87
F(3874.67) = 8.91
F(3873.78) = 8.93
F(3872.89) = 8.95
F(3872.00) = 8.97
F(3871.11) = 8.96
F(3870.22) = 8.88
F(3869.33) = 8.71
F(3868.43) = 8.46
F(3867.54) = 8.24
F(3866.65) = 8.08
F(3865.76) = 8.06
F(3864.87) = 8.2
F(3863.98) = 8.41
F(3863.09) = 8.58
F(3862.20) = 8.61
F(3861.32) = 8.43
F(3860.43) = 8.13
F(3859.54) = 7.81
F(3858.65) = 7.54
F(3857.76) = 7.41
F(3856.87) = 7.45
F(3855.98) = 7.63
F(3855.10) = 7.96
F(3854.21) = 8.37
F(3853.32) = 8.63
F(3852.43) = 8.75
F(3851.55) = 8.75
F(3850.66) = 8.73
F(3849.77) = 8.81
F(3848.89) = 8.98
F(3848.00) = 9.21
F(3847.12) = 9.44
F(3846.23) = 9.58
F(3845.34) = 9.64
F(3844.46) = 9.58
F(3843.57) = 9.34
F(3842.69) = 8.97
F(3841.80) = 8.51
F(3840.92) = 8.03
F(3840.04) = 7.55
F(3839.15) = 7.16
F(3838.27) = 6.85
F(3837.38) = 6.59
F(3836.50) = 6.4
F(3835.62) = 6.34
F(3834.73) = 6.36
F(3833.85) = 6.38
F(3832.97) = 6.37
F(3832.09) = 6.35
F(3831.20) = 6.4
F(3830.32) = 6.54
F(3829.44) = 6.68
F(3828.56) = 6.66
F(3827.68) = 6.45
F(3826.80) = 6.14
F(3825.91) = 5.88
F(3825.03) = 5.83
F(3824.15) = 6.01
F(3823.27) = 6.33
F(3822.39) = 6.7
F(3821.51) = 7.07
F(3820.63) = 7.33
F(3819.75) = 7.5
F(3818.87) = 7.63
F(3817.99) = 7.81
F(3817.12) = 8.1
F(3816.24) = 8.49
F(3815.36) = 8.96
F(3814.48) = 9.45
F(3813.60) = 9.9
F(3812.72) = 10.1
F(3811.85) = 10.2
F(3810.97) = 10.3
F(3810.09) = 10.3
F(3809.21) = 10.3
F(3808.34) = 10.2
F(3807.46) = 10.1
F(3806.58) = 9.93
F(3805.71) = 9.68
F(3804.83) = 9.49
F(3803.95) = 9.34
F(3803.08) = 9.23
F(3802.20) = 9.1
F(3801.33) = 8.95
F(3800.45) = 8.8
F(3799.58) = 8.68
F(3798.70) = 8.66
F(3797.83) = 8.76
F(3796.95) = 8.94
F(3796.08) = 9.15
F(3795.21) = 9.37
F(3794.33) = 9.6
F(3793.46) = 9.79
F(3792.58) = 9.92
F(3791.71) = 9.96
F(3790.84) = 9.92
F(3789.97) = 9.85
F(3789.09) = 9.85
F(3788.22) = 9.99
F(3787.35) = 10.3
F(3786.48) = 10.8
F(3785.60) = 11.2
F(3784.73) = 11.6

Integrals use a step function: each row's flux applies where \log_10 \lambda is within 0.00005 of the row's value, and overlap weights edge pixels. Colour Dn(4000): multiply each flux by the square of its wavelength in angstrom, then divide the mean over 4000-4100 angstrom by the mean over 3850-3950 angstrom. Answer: 1.9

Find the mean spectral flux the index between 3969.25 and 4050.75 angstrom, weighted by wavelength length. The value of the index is 15.2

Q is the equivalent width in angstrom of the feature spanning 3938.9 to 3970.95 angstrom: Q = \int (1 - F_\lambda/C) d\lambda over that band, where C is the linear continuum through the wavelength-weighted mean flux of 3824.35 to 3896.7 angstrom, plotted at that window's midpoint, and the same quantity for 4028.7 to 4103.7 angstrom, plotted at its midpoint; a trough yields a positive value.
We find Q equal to 7.5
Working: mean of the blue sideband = 8.48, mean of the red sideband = 15.7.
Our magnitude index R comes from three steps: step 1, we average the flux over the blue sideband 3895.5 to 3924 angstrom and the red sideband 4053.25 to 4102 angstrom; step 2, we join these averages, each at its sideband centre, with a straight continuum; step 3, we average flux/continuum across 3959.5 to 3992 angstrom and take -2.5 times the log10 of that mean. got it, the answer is 0.270 mag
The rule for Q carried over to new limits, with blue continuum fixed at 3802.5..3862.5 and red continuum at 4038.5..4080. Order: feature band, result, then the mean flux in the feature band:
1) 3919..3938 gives 7.5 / 6.81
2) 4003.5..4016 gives -2.8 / 17.1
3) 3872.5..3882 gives 0.7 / 8.93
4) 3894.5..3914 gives -2.2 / 11.7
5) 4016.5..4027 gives -2.3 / 17.5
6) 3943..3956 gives 0.8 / 11.2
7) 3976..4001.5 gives -2.0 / 14.3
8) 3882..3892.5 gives 0.1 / 9.84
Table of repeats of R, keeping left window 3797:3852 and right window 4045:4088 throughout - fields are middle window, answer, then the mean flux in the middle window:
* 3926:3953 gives 0.45 mag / 7.87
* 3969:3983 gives 0.24 mag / 10.4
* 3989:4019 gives -0.18 mag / 16.4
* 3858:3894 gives 0.09 mag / 9.04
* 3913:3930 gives 0.15 mag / 9.74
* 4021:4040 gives -0.14 mag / 16.7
